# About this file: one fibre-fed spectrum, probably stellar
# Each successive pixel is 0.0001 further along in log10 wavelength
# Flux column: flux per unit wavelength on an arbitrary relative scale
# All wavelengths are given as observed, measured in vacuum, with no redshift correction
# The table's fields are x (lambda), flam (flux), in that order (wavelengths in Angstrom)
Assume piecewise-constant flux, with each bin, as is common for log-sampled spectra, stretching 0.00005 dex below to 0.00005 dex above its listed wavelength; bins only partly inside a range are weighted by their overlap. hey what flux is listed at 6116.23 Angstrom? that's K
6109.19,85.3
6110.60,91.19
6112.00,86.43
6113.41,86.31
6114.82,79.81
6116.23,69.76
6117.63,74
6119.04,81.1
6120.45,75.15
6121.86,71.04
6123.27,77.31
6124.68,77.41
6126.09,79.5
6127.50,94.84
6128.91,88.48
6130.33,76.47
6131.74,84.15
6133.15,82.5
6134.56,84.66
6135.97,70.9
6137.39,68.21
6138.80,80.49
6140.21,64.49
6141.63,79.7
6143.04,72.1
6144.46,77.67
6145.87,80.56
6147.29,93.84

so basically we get 69.76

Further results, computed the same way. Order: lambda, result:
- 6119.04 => 81.1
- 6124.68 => 77.41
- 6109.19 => 85.3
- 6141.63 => 79.7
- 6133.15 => 82.5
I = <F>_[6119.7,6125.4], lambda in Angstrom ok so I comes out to 75.3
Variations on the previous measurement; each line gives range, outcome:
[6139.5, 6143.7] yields 72.1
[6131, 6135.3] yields 83.8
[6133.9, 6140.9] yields 73.7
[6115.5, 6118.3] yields 72.1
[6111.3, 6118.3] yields 79.4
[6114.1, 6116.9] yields 74.8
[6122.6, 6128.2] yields 82.3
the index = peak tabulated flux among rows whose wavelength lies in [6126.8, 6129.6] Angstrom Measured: 94.84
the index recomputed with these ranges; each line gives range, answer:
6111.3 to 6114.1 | 86.43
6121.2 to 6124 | 77.31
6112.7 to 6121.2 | 86.31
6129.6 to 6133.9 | 84.15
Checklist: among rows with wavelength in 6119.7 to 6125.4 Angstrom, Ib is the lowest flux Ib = 71.04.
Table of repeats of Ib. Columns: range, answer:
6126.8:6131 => 76.47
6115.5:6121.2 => 69.76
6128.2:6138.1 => 68.21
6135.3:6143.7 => 64.49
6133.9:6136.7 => 70.9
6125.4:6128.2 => 79.5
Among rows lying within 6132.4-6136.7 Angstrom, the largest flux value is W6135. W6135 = 84.66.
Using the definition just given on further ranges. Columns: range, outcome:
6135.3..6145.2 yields 80.49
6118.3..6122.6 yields 81.1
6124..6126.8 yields 79.5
